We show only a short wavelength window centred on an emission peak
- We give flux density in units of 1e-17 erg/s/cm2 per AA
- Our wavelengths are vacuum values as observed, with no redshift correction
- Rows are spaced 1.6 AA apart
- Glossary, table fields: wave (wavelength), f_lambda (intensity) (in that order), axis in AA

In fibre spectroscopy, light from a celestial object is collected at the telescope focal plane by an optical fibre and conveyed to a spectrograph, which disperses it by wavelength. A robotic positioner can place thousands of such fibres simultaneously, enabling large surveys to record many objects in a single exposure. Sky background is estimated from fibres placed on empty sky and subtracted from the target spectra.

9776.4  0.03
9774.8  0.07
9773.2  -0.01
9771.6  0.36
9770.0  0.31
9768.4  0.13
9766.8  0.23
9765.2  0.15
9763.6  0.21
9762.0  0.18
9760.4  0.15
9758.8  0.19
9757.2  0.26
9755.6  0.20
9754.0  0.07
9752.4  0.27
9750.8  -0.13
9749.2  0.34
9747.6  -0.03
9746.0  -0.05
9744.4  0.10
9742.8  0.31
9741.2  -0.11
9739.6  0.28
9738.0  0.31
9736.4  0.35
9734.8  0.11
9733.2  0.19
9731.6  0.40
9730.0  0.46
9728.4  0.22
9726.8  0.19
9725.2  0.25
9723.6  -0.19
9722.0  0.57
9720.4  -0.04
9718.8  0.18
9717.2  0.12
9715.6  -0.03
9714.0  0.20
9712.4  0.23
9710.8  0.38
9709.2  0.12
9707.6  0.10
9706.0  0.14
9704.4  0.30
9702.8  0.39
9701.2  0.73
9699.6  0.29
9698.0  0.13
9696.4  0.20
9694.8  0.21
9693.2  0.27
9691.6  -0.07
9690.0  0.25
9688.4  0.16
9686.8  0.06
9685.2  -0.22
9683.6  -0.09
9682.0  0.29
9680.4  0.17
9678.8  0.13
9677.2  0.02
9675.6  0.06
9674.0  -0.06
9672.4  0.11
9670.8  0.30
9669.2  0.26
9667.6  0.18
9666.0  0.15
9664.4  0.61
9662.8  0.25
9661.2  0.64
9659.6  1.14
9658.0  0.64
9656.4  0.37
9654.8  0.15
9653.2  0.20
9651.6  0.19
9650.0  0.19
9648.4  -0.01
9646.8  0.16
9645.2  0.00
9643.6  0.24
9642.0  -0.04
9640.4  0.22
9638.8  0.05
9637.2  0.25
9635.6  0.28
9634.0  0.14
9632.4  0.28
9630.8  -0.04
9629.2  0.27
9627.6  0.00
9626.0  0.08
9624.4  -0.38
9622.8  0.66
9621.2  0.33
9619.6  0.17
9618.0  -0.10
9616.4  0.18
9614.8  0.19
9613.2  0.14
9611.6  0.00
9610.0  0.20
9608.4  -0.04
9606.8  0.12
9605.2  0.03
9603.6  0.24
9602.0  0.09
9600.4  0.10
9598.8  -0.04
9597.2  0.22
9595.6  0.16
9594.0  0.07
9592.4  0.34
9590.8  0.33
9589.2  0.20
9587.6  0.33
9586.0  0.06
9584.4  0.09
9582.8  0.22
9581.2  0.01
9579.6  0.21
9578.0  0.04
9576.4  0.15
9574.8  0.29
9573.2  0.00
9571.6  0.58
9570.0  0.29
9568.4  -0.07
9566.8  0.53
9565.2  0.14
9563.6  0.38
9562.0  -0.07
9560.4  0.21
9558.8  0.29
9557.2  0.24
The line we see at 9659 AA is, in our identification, [O III]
